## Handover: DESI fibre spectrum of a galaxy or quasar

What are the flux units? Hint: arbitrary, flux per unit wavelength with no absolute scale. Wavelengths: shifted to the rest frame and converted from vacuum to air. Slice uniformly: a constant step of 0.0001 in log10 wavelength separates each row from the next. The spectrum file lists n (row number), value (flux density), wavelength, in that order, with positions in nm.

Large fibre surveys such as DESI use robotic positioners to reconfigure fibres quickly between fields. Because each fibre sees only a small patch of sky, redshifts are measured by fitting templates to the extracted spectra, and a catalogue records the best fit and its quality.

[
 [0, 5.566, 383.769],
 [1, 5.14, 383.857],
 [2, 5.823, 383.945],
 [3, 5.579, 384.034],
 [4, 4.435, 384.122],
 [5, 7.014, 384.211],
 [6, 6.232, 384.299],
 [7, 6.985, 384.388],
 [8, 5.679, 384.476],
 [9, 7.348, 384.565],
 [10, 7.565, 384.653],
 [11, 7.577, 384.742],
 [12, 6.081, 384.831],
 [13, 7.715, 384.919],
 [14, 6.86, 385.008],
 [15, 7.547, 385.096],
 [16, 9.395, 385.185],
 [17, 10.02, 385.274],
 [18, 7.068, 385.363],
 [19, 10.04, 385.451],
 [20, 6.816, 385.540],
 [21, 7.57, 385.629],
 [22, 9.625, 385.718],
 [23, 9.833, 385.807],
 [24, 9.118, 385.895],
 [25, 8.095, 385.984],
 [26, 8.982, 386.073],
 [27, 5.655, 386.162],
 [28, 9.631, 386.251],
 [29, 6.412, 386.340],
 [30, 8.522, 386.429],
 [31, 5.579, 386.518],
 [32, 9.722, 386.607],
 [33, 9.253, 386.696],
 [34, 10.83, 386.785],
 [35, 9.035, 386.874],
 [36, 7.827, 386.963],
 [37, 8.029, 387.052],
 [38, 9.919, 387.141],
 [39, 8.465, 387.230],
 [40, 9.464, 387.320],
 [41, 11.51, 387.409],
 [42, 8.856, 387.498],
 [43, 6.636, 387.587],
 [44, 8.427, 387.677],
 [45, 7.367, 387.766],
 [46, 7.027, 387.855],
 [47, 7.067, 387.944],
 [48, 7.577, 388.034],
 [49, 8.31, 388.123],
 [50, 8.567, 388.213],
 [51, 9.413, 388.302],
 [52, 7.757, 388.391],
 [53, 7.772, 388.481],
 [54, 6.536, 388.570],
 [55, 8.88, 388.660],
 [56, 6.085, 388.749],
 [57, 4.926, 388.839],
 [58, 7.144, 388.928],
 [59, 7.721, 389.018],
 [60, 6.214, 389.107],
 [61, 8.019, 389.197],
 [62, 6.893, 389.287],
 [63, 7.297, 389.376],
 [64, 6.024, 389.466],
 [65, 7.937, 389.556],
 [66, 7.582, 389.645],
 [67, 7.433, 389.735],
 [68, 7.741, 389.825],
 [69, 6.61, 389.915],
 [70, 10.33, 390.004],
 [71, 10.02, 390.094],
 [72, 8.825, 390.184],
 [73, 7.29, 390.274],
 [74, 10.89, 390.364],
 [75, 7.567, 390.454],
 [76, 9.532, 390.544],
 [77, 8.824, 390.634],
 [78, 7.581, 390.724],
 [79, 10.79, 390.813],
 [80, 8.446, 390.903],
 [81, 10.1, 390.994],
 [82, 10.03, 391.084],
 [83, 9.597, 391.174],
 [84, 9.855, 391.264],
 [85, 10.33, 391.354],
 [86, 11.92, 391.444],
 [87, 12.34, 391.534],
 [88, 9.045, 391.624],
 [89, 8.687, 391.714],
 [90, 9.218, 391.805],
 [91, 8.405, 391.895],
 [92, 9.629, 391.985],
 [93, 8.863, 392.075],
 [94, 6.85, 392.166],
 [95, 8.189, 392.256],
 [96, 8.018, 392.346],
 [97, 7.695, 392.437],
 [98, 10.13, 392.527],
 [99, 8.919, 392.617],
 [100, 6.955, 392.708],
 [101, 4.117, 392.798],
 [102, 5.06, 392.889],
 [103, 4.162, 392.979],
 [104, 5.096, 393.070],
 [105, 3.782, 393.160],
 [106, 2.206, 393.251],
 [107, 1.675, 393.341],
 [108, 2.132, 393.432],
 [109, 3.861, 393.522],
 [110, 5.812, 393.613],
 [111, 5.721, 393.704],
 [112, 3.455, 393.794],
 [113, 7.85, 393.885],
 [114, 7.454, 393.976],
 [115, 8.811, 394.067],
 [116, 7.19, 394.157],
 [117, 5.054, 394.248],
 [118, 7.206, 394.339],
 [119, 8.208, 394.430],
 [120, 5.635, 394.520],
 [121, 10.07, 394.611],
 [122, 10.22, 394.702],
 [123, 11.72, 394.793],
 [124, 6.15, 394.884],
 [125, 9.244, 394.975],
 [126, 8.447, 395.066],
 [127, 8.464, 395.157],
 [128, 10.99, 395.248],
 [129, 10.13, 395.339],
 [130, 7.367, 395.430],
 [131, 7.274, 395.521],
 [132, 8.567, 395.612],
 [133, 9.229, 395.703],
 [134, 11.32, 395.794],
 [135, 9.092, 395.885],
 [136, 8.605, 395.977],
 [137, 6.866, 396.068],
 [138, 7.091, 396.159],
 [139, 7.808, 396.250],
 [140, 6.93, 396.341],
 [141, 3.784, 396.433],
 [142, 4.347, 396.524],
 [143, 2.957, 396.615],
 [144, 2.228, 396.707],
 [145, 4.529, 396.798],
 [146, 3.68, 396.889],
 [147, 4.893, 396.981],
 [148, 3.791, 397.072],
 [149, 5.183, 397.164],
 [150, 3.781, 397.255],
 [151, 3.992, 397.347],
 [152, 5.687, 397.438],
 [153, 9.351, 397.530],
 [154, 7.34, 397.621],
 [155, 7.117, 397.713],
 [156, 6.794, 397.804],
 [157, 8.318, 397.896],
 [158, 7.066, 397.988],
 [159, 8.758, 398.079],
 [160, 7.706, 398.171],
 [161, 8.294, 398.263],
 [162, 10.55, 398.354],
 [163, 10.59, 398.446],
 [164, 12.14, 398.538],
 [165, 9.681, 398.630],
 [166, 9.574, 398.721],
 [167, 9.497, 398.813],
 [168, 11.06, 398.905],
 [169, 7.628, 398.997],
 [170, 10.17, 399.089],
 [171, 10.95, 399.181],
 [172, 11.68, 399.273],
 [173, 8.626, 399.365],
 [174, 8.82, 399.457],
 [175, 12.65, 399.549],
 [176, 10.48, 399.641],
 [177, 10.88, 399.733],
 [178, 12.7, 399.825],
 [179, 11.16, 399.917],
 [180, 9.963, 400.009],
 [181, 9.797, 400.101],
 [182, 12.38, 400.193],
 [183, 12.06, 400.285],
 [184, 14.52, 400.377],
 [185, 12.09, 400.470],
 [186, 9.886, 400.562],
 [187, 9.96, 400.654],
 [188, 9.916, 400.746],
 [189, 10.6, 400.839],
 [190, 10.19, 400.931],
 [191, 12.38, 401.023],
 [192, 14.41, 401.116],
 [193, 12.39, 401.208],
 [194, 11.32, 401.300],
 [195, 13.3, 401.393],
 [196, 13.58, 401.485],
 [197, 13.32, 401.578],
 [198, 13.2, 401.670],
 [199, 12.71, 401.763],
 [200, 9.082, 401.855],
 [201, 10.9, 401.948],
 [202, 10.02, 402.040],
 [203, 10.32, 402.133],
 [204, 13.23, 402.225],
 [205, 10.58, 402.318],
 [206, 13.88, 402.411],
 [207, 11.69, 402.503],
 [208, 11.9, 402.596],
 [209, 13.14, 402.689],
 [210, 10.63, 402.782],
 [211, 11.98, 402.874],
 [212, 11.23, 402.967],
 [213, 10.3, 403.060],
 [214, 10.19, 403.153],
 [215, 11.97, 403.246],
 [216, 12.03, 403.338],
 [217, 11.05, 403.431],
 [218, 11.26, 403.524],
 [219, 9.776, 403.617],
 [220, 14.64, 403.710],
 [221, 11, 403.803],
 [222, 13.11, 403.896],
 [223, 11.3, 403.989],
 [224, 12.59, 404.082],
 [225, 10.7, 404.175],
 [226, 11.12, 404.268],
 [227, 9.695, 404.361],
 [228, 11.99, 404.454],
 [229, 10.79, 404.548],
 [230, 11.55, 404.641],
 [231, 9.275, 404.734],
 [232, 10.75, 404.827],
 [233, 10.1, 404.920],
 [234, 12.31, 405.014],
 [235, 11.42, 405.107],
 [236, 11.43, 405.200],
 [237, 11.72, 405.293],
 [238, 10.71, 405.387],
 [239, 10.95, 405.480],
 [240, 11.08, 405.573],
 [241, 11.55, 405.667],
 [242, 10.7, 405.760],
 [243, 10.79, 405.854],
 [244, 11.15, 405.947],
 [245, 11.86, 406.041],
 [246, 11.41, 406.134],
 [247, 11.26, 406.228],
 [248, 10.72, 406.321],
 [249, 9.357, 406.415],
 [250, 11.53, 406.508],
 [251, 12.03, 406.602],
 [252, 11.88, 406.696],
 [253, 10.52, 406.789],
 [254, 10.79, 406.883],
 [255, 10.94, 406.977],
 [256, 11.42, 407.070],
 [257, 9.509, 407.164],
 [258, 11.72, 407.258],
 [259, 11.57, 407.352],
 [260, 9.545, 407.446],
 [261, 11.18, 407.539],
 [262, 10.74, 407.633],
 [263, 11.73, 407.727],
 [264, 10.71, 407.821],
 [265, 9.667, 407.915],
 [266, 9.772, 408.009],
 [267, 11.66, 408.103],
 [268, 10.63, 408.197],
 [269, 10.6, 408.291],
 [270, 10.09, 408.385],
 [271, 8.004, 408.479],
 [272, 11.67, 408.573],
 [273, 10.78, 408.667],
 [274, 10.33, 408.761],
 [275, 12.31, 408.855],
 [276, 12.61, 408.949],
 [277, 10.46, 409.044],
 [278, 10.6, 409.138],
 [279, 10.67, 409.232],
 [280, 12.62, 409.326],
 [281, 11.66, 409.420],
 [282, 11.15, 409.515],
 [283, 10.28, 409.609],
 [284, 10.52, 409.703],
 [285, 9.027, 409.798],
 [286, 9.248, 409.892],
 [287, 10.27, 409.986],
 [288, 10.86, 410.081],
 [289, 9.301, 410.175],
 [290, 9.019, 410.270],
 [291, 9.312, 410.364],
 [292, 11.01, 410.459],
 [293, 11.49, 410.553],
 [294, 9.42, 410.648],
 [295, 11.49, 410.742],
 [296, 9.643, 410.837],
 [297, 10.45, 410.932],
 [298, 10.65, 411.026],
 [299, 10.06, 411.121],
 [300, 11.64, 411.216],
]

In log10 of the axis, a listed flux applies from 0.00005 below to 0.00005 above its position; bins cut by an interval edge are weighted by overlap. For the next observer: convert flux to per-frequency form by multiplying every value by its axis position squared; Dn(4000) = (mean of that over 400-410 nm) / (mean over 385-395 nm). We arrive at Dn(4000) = 1.5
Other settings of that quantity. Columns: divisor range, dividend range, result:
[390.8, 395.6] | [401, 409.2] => 1.56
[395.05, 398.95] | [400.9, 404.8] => 1.61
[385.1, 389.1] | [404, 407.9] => 1.48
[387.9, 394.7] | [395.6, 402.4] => 1.28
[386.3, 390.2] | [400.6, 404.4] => 1.56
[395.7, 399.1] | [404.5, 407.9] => 1.58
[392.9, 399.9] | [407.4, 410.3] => 1.50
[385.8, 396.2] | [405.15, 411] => 1.47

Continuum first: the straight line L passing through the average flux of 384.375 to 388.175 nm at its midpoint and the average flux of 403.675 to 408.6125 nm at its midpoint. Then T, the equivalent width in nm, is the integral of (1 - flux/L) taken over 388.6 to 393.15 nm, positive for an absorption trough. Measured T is 0.35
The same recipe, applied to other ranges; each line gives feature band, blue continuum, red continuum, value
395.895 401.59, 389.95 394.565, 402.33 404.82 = 0.56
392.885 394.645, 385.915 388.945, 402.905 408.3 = 0.70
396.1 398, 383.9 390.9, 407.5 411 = 0.74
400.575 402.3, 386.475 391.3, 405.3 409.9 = -0.28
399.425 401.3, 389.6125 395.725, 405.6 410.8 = -0.42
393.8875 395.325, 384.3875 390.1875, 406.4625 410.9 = 0.09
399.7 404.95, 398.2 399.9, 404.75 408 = -0.45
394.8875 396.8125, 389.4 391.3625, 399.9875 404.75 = 0.50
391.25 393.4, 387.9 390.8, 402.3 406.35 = 0.26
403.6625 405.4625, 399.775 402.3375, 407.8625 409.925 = -0.03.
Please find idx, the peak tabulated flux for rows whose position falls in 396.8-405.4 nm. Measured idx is 14.64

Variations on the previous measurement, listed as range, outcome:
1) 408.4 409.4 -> 12.62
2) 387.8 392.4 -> 12.34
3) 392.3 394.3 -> 10.13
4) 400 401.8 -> 14.52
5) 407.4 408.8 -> 11.73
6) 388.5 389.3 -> 8.88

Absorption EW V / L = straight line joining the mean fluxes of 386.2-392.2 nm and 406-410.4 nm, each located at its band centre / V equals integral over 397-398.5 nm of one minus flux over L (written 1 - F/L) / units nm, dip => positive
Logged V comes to 0.37 nm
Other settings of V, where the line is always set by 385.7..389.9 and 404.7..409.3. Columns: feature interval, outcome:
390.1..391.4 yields -0.13 nm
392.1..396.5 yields 0.93 nm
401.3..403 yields -0.29 nm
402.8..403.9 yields -0.12 nm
